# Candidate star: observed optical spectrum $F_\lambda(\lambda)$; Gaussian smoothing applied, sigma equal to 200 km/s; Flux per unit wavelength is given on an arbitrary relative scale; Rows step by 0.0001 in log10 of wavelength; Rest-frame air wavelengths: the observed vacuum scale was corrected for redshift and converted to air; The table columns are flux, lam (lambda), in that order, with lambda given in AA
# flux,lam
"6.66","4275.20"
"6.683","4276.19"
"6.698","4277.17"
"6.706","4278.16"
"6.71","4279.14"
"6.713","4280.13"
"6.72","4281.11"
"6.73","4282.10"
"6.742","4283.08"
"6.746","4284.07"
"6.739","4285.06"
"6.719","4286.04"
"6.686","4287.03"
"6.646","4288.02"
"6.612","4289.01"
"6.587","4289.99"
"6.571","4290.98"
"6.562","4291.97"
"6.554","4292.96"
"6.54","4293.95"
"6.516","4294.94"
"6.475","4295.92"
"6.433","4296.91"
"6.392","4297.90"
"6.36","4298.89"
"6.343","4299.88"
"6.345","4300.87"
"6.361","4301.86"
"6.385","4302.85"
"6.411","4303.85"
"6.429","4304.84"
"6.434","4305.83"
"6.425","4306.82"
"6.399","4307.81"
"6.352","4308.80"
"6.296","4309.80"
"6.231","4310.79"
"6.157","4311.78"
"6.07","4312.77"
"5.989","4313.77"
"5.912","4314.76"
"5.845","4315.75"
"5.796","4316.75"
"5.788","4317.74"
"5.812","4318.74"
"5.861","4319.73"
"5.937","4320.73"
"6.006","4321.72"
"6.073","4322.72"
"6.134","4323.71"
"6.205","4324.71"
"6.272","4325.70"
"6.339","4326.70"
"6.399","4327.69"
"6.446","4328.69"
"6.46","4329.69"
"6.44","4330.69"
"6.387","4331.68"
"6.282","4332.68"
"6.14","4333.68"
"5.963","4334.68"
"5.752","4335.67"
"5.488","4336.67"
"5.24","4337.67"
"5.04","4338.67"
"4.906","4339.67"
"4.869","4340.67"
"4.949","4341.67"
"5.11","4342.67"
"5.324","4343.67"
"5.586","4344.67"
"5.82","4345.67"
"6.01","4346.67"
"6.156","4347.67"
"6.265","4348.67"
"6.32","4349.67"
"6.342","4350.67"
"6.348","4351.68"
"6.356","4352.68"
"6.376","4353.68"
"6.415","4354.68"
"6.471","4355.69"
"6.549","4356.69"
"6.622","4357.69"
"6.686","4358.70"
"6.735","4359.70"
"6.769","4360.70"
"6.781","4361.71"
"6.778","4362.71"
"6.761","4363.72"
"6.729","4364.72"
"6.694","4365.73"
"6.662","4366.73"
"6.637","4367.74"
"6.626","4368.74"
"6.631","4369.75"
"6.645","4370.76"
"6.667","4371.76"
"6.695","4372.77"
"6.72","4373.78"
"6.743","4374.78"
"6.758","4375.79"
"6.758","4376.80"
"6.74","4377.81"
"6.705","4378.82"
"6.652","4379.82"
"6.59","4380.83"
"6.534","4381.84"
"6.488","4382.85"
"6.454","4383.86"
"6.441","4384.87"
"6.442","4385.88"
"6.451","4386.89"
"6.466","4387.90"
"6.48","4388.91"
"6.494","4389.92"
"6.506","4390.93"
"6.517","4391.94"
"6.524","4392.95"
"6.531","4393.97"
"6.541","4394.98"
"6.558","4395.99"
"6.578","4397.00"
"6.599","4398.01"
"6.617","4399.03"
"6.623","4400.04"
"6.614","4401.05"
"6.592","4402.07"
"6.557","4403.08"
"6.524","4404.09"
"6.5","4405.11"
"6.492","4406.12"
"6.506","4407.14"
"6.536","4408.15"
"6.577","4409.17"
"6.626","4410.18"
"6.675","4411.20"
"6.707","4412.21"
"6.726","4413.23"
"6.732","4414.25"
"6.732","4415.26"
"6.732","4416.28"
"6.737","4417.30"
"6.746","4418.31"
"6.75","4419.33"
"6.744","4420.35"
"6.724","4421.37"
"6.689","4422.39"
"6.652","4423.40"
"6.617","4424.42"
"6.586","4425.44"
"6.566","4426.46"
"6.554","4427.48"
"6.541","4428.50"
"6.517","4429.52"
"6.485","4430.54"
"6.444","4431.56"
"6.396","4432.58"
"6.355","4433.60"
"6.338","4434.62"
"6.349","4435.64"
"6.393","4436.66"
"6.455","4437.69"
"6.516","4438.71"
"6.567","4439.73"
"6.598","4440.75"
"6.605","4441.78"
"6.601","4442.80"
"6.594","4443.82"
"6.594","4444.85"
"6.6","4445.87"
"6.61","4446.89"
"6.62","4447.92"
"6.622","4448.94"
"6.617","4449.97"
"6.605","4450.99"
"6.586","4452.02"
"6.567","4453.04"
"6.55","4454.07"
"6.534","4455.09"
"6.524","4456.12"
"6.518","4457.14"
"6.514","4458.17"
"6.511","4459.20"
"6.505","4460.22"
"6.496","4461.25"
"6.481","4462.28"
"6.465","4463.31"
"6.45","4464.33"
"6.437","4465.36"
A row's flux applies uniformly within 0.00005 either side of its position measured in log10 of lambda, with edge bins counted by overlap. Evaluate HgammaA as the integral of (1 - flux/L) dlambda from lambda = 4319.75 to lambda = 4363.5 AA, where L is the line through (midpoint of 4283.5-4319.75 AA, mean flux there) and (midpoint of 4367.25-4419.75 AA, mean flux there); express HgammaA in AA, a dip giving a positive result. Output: 2.6 AA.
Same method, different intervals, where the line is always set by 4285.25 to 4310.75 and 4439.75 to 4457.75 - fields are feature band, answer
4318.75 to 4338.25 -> 1.2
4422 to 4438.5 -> 0.2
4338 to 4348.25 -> 1.8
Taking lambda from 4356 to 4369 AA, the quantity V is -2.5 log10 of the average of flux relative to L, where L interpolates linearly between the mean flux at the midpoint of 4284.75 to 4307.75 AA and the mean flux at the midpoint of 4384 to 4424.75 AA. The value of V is -0.023 mag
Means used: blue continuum 6.5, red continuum 6.6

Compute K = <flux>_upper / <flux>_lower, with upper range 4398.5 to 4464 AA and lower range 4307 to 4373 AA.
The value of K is 1.1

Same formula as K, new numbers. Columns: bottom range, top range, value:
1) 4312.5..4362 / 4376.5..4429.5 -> 1.09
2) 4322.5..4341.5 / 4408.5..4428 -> 1.13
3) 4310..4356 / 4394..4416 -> 1.11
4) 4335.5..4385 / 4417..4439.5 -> 1.04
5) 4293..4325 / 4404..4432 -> 1.07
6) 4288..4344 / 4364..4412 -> 1.08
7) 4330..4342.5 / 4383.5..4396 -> 1.15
